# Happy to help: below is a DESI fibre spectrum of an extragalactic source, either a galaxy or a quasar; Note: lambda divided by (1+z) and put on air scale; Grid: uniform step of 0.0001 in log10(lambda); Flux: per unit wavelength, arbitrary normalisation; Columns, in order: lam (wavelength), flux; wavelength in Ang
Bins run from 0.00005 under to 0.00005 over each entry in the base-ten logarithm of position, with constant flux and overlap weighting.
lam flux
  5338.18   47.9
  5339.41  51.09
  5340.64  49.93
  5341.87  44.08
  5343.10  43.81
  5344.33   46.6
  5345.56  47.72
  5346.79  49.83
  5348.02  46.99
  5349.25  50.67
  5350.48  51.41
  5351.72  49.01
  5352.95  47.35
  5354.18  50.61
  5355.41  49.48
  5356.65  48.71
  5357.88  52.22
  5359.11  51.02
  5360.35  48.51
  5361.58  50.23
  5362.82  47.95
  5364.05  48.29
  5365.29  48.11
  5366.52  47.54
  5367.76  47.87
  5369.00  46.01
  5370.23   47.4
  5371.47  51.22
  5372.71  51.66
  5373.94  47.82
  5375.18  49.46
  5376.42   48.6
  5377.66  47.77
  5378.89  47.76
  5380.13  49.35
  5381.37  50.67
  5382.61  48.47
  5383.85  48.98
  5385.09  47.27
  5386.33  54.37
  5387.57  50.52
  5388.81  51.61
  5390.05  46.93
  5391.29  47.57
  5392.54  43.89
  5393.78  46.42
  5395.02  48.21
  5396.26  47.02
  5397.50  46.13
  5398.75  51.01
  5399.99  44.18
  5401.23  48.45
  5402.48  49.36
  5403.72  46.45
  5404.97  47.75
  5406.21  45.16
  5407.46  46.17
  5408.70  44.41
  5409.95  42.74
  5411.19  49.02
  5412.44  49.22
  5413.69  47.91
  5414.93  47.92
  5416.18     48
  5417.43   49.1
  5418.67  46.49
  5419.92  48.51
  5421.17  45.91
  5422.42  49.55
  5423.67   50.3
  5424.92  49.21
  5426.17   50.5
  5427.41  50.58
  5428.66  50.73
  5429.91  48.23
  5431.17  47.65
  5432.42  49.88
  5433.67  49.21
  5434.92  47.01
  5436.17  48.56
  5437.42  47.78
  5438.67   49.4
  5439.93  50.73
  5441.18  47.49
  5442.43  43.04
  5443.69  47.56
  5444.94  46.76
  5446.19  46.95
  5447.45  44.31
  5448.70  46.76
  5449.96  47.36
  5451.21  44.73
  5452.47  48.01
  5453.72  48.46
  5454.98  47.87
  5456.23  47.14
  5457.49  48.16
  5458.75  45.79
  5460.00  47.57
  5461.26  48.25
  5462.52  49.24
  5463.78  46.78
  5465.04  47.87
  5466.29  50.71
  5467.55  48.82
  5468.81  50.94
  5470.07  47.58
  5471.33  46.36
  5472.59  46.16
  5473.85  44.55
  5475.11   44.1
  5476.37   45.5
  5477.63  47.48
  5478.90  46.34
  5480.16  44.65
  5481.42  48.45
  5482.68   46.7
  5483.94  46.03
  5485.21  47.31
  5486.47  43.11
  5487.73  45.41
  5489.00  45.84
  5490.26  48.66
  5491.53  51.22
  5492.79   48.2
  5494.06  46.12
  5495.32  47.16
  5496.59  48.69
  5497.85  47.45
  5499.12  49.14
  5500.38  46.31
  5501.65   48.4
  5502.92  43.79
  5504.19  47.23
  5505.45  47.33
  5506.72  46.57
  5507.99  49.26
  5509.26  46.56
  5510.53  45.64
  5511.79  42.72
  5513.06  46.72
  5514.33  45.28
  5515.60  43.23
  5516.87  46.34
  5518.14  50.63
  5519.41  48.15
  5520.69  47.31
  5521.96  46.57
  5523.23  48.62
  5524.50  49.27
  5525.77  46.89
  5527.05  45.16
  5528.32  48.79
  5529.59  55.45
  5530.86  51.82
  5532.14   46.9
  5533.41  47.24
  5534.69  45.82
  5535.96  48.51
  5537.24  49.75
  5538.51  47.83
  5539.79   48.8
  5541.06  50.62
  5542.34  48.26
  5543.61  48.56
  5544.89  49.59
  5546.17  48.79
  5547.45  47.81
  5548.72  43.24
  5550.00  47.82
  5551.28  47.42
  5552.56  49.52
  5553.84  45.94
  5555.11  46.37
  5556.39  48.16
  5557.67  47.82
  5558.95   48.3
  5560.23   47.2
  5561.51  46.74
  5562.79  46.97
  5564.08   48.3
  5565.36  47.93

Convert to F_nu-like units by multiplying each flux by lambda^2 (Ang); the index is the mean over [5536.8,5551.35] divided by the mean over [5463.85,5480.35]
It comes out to 1.05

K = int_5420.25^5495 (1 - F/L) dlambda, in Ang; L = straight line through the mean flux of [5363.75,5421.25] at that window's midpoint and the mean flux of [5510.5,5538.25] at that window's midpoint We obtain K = 0.41 Ang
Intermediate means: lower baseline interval 48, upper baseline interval 47.6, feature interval 47.6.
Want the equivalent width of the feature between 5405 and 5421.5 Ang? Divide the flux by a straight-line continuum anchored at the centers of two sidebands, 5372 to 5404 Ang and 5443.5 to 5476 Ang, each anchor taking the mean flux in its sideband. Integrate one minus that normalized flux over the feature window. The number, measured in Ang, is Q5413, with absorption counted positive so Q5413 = 0.4 Ang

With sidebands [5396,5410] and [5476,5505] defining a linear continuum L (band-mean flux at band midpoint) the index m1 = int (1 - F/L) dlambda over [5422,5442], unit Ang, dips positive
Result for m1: -1.0 Ang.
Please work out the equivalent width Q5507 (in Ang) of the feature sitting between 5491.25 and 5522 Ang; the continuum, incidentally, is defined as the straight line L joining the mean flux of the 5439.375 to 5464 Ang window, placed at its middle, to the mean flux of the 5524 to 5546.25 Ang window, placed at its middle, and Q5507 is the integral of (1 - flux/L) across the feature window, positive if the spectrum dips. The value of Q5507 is 0.8 Ang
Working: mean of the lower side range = 47.1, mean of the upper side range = 48.8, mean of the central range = 47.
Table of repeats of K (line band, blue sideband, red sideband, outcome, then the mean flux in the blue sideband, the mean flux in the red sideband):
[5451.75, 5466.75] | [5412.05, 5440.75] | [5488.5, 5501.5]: 0.1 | 48.8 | 47.9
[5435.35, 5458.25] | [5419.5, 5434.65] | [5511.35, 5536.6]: 0.7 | 49.1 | 47.6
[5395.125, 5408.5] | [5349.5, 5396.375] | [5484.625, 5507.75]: 0.4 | 48.9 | 47.1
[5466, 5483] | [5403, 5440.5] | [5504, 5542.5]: 0.3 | 48.1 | 47.7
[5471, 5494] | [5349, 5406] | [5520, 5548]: 1.0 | 48.7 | 48.5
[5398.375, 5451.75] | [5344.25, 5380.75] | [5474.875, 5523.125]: 0.3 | 48.9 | 46.8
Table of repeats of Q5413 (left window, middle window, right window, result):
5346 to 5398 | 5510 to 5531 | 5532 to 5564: 0.20 Ang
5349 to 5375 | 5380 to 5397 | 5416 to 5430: 0.16 Ang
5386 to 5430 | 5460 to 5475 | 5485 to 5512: -0.14 Ang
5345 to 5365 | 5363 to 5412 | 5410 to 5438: 1.00 Ang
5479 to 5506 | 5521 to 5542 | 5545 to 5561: -0.58 Ang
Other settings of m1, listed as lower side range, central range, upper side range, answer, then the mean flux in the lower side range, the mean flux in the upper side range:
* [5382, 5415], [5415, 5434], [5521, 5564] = -0.46 Ang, 47.7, 48.1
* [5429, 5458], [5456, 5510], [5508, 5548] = 0.59 Ang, 47.5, 47.9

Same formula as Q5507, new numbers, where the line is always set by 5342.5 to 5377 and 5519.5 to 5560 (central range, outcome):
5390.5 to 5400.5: 0.4 Ang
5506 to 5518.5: 0.5 Ang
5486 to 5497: 0.3 Ang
